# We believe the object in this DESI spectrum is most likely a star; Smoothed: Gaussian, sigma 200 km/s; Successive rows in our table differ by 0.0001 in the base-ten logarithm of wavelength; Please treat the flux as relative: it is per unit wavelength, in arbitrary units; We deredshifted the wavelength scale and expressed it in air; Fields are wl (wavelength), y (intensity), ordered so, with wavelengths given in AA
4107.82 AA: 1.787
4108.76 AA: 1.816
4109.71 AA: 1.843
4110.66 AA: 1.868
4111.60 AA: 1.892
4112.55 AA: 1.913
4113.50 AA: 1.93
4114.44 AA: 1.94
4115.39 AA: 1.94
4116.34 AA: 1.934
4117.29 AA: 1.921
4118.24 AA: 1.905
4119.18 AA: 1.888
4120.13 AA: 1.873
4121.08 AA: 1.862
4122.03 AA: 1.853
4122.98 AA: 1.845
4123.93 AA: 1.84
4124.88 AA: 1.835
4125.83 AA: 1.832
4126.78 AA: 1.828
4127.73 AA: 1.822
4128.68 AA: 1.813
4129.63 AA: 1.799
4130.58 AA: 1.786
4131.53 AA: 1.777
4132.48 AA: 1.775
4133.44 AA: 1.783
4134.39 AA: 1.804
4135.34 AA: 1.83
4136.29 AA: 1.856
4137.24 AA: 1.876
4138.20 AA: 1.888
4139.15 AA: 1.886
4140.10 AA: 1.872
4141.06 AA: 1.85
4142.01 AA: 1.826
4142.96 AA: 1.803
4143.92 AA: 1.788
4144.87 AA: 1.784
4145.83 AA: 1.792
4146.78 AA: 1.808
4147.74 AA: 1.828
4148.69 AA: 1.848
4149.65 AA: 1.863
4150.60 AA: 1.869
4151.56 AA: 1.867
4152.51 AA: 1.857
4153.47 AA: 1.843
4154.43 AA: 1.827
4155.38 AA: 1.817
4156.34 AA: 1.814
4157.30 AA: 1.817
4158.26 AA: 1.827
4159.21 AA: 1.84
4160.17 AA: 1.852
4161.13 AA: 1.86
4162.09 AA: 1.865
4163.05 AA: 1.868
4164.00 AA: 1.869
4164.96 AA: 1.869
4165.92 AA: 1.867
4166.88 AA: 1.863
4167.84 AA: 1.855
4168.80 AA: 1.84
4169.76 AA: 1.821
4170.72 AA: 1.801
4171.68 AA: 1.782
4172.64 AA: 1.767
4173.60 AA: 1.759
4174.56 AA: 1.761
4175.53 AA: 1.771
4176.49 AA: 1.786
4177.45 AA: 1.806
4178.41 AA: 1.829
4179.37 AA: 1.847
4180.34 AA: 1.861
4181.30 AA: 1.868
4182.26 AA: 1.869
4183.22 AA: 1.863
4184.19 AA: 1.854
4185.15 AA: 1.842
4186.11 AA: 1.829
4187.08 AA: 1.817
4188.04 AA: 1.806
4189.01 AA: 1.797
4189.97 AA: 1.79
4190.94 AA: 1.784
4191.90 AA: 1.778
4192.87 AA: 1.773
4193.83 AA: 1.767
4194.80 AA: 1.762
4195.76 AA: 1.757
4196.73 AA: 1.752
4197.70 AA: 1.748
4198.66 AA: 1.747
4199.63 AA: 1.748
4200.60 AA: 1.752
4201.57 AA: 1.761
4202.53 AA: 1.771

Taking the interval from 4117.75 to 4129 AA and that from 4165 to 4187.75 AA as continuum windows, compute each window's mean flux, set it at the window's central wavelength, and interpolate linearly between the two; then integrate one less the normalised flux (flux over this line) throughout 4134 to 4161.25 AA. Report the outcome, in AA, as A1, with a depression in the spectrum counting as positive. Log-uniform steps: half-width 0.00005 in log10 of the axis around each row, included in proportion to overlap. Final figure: 0.0 AA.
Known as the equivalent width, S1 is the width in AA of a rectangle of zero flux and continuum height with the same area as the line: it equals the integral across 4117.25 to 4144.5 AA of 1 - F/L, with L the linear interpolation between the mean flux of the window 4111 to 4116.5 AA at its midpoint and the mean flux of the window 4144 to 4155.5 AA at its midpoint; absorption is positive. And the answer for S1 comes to 0.6 AA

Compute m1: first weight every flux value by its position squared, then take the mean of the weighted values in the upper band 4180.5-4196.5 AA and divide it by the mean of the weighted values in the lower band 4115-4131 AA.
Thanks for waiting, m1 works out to 1.0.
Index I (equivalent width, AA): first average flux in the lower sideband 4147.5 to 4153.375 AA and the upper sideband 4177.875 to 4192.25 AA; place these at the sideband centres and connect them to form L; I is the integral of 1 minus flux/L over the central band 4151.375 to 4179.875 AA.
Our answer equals 0.3 AA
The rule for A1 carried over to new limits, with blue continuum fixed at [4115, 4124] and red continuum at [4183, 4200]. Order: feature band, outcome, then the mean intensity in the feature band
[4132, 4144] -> 0.17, 1.83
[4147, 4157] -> 0.00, 1.84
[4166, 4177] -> 0.08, 1.8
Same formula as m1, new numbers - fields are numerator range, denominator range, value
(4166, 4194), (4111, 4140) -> 1.00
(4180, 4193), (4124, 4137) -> 1.03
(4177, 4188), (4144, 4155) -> 1.02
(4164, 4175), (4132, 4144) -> 1.01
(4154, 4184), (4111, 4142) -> 1.01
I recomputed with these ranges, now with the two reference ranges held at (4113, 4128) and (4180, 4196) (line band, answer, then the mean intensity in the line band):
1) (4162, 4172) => -0.1 AA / 1.85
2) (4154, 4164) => 0.0 AA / 1.84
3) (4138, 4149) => 0.2 AA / 1.83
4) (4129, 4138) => 0.3 AA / 1.81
